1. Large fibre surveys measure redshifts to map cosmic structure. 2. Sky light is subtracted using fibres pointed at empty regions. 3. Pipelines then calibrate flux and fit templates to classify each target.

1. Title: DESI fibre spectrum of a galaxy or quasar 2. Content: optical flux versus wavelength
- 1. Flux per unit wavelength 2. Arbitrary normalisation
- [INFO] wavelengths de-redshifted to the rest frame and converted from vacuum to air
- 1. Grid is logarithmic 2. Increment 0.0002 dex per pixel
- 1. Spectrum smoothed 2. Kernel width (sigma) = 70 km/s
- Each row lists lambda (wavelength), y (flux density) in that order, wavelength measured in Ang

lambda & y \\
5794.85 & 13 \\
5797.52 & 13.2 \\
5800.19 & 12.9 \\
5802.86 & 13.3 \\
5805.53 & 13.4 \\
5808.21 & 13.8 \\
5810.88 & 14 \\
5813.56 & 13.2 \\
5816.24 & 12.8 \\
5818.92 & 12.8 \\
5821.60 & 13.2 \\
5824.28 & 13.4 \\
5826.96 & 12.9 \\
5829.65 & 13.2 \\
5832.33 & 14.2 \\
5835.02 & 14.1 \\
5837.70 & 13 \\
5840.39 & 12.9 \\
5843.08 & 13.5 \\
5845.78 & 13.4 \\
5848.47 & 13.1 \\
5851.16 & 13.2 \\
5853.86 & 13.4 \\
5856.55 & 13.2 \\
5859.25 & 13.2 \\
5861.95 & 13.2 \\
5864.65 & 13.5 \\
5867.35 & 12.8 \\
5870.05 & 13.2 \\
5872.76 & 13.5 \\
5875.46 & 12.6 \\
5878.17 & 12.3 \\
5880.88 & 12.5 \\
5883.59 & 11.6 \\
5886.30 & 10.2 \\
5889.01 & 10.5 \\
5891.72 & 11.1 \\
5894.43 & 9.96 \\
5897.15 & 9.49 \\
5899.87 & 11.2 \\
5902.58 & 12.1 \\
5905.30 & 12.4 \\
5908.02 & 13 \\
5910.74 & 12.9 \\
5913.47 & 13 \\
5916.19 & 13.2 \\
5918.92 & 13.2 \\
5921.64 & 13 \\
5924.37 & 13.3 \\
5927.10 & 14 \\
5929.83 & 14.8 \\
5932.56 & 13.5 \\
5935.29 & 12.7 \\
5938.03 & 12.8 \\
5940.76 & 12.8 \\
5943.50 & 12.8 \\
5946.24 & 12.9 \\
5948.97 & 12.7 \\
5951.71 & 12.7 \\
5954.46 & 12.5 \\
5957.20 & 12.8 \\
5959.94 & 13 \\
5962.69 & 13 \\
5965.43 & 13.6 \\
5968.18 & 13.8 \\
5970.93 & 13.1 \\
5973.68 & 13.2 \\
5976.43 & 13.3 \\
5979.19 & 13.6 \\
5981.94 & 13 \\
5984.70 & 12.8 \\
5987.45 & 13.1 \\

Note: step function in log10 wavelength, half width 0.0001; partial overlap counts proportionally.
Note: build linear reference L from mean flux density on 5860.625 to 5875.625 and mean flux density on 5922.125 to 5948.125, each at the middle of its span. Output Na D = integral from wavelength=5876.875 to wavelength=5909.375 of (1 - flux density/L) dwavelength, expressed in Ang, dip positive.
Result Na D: 4.6 Ang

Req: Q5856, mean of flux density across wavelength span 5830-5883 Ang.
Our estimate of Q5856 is 13.2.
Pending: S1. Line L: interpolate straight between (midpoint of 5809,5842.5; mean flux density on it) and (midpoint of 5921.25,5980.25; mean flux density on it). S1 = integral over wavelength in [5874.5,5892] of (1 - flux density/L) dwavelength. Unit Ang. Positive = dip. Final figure 2.26 Ang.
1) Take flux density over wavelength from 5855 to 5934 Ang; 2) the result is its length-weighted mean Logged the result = 12.5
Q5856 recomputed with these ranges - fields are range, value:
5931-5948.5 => 12.9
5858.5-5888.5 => 12.5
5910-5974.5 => 13.1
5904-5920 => 12.9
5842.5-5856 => 13.3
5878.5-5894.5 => 11.1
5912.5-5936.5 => 13.4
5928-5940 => 13.4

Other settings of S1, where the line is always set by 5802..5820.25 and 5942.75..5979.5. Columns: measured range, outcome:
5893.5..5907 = 2.1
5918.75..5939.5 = -0.5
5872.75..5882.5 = 0.5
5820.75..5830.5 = 0.1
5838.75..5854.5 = 0.0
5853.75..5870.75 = 0.0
